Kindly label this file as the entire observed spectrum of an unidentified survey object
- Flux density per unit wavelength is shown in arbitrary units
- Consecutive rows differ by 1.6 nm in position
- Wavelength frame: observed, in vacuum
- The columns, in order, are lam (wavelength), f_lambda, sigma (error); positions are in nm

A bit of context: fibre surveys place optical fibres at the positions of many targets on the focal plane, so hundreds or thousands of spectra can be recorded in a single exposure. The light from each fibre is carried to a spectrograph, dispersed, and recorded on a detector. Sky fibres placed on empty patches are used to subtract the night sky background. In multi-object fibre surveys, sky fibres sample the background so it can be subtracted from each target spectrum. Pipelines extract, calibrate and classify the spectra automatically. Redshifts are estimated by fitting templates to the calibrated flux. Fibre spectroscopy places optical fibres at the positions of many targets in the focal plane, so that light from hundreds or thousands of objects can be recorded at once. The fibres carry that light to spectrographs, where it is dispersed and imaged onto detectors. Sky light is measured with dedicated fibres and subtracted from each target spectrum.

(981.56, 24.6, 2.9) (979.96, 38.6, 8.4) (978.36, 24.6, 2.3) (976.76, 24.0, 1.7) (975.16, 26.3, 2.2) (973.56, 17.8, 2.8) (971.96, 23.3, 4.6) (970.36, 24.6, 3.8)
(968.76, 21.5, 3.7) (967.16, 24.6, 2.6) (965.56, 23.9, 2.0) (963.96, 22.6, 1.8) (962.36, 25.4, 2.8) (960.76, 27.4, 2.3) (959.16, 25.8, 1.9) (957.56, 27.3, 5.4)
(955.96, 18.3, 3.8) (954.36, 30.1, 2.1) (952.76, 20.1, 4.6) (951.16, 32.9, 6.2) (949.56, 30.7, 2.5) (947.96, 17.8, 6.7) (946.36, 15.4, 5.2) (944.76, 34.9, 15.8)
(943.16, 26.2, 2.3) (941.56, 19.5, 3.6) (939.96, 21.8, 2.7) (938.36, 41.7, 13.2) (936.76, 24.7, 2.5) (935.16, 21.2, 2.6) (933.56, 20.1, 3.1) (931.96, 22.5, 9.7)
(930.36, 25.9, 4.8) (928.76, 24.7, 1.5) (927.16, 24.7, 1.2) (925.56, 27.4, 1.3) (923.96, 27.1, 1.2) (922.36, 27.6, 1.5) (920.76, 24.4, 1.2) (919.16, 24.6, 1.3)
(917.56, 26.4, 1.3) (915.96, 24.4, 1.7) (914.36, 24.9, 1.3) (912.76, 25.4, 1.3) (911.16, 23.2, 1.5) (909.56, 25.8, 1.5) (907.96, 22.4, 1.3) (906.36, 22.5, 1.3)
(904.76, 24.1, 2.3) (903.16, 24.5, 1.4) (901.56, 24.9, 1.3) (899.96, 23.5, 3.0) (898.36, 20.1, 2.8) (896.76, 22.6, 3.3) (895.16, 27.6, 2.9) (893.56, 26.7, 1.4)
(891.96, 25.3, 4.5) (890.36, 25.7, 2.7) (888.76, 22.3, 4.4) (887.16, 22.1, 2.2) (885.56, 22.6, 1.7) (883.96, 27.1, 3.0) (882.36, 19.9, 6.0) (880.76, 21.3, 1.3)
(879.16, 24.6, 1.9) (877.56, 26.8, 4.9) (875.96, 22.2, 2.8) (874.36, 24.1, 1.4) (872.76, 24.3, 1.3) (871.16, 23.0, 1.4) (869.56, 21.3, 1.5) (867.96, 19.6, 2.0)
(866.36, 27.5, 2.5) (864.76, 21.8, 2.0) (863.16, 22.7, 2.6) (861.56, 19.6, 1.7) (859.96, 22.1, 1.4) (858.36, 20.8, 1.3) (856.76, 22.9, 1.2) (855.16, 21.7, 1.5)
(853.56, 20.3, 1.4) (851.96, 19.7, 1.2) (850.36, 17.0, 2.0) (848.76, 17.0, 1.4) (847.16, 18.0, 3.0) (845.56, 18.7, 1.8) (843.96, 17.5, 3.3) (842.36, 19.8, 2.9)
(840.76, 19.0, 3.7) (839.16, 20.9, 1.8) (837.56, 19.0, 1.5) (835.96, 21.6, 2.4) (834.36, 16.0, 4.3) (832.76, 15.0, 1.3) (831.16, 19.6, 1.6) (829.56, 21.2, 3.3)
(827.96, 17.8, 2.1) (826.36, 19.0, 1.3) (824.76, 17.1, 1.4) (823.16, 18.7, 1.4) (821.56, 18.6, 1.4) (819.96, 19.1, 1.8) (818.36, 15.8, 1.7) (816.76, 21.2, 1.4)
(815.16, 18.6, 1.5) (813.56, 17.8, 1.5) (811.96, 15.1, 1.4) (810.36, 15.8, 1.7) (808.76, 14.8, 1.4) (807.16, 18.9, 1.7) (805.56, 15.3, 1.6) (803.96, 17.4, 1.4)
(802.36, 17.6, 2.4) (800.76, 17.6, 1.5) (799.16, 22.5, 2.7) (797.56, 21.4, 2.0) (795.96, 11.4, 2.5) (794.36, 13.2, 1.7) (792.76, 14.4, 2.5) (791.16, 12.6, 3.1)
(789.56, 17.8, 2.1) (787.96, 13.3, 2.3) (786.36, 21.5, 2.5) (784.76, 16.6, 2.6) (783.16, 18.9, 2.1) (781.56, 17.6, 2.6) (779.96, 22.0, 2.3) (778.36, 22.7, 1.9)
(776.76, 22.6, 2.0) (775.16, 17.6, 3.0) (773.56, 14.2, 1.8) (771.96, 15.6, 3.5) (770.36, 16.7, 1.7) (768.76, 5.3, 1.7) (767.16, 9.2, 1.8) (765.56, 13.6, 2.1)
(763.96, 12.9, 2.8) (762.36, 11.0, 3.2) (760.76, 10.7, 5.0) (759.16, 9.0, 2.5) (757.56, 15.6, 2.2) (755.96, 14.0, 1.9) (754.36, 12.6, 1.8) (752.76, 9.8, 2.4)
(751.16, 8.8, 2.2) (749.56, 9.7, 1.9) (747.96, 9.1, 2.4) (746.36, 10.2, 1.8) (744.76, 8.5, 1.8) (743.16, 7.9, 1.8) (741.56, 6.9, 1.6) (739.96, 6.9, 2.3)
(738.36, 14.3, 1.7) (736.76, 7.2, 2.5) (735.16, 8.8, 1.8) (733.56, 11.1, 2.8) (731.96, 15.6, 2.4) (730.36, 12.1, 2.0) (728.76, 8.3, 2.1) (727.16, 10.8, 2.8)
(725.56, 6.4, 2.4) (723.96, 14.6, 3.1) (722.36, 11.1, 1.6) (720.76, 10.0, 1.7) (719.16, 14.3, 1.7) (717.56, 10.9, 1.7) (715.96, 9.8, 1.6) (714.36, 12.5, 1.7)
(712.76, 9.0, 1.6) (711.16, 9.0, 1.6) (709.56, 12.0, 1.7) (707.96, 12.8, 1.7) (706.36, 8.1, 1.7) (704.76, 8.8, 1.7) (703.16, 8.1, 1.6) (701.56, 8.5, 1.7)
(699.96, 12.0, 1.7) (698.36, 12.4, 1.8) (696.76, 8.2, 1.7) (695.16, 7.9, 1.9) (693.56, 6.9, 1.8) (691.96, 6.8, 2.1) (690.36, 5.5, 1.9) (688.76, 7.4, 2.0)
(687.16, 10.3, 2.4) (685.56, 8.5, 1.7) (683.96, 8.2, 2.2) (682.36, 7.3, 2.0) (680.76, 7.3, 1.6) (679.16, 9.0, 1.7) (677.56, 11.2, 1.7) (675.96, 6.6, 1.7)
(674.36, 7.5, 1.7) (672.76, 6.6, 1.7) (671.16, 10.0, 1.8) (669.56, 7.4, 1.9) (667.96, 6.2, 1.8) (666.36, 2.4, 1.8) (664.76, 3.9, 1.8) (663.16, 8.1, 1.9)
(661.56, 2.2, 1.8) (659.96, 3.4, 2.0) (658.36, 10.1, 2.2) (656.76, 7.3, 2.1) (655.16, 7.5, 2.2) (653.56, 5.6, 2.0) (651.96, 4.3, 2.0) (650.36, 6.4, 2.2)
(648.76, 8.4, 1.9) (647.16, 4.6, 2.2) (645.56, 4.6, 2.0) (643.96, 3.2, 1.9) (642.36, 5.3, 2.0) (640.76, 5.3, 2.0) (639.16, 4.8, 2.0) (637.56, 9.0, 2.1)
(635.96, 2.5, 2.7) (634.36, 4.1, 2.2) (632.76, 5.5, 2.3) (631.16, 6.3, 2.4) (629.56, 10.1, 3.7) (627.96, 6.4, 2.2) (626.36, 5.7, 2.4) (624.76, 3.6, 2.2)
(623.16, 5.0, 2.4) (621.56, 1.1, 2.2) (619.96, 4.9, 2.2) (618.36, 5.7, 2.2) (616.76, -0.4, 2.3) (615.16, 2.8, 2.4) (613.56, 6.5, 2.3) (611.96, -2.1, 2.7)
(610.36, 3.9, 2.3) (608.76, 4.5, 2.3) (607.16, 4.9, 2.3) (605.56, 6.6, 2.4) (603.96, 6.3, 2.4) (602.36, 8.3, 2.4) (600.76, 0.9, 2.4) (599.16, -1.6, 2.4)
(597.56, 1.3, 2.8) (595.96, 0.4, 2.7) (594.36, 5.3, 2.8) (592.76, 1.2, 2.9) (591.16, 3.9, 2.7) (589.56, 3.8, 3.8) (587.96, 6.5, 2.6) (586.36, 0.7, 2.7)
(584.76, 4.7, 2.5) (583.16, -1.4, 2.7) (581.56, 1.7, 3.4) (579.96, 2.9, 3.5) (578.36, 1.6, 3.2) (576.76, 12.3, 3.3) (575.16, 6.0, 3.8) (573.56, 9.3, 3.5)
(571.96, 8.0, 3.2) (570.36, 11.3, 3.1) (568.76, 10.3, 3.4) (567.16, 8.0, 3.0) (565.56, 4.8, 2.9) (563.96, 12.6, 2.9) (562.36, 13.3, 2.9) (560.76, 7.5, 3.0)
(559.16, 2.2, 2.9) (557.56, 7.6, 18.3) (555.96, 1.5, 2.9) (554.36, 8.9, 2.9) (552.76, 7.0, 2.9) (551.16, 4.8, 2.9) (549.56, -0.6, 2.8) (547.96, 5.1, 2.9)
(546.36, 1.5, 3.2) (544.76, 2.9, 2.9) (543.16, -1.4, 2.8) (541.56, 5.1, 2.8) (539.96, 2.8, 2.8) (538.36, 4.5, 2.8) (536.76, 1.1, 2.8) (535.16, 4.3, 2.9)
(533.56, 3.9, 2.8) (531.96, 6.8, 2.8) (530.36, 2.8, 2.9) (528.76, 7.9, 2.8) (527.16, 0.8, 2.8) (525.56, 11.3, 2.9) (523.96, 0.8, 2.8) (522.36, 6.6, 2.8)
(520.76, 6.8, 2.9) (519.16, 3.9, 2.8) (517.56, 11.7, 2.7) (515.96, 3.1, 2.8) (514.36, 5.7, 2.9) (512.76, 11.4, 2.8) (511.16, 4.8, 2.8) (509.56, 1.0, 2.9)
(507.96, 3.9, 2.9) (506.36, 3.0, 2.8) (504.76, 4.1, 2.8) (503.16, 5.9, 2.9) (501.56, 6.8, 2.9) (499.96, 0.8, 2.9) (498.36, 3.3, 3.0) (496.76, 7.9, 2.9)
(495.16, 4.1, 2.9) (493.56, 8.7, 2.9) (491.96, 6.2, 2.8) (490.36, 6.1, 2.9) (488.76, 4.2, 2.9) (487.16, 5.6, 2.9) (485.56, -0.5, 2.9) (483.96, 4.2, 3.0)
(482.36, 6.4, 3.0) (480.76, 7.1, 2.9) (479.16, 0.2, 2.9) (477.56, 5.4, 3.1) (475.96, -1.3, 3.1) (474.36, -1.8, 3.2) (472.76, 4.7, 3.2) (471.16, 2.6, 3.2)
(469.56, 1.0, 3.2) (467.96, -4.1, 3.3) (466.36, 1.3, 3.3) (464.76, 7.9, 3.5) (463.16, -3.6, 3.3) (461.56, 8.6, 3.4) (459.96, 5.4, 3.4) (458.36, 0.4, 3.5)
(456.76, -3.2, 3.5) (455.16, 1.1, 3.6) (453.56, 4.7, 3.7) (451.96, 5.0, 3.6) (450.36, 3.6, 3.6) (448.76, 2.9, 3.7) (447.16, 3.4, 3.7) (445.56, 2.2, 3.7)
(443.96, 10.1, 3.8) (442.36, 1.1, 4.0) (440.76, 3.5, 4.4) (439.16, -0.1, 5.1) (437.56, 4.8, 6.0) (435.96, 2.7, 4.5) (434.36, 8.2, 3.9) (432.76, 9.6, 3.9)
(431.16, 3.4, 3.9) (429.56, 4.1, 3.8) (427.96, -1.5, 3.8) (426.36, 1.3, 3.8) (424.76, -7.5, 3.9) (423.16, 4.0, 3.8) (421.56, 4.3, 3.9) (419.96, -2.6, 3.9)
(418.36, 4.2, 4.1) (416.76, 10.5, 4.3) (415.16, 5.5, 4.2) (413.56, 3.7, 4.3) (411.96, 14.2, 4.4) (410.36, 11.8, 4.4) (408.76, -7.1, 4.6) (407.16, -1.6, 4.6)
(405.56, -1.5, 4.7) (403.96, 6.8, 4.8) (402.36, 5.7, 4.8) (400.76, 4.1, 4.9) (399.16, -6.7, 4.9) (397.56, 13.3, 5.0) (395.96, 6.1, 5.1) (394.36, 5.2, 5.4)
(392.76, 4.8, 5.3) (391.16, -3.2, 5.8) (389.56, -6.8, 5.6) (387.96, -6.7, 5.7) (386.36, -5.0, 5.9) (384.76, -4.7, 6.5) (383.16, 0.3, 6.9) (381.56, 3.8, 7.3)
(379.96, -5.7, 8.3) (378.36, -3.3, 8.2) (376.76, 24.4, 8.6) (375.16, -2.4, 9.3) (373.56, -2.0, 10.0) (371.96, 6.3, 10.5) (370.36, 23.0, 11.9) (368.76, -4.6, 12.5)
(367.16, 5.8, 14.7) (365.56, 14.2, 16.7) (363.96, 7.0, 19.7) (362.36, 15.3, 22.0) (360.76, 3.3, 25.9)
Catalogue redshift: 0.935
